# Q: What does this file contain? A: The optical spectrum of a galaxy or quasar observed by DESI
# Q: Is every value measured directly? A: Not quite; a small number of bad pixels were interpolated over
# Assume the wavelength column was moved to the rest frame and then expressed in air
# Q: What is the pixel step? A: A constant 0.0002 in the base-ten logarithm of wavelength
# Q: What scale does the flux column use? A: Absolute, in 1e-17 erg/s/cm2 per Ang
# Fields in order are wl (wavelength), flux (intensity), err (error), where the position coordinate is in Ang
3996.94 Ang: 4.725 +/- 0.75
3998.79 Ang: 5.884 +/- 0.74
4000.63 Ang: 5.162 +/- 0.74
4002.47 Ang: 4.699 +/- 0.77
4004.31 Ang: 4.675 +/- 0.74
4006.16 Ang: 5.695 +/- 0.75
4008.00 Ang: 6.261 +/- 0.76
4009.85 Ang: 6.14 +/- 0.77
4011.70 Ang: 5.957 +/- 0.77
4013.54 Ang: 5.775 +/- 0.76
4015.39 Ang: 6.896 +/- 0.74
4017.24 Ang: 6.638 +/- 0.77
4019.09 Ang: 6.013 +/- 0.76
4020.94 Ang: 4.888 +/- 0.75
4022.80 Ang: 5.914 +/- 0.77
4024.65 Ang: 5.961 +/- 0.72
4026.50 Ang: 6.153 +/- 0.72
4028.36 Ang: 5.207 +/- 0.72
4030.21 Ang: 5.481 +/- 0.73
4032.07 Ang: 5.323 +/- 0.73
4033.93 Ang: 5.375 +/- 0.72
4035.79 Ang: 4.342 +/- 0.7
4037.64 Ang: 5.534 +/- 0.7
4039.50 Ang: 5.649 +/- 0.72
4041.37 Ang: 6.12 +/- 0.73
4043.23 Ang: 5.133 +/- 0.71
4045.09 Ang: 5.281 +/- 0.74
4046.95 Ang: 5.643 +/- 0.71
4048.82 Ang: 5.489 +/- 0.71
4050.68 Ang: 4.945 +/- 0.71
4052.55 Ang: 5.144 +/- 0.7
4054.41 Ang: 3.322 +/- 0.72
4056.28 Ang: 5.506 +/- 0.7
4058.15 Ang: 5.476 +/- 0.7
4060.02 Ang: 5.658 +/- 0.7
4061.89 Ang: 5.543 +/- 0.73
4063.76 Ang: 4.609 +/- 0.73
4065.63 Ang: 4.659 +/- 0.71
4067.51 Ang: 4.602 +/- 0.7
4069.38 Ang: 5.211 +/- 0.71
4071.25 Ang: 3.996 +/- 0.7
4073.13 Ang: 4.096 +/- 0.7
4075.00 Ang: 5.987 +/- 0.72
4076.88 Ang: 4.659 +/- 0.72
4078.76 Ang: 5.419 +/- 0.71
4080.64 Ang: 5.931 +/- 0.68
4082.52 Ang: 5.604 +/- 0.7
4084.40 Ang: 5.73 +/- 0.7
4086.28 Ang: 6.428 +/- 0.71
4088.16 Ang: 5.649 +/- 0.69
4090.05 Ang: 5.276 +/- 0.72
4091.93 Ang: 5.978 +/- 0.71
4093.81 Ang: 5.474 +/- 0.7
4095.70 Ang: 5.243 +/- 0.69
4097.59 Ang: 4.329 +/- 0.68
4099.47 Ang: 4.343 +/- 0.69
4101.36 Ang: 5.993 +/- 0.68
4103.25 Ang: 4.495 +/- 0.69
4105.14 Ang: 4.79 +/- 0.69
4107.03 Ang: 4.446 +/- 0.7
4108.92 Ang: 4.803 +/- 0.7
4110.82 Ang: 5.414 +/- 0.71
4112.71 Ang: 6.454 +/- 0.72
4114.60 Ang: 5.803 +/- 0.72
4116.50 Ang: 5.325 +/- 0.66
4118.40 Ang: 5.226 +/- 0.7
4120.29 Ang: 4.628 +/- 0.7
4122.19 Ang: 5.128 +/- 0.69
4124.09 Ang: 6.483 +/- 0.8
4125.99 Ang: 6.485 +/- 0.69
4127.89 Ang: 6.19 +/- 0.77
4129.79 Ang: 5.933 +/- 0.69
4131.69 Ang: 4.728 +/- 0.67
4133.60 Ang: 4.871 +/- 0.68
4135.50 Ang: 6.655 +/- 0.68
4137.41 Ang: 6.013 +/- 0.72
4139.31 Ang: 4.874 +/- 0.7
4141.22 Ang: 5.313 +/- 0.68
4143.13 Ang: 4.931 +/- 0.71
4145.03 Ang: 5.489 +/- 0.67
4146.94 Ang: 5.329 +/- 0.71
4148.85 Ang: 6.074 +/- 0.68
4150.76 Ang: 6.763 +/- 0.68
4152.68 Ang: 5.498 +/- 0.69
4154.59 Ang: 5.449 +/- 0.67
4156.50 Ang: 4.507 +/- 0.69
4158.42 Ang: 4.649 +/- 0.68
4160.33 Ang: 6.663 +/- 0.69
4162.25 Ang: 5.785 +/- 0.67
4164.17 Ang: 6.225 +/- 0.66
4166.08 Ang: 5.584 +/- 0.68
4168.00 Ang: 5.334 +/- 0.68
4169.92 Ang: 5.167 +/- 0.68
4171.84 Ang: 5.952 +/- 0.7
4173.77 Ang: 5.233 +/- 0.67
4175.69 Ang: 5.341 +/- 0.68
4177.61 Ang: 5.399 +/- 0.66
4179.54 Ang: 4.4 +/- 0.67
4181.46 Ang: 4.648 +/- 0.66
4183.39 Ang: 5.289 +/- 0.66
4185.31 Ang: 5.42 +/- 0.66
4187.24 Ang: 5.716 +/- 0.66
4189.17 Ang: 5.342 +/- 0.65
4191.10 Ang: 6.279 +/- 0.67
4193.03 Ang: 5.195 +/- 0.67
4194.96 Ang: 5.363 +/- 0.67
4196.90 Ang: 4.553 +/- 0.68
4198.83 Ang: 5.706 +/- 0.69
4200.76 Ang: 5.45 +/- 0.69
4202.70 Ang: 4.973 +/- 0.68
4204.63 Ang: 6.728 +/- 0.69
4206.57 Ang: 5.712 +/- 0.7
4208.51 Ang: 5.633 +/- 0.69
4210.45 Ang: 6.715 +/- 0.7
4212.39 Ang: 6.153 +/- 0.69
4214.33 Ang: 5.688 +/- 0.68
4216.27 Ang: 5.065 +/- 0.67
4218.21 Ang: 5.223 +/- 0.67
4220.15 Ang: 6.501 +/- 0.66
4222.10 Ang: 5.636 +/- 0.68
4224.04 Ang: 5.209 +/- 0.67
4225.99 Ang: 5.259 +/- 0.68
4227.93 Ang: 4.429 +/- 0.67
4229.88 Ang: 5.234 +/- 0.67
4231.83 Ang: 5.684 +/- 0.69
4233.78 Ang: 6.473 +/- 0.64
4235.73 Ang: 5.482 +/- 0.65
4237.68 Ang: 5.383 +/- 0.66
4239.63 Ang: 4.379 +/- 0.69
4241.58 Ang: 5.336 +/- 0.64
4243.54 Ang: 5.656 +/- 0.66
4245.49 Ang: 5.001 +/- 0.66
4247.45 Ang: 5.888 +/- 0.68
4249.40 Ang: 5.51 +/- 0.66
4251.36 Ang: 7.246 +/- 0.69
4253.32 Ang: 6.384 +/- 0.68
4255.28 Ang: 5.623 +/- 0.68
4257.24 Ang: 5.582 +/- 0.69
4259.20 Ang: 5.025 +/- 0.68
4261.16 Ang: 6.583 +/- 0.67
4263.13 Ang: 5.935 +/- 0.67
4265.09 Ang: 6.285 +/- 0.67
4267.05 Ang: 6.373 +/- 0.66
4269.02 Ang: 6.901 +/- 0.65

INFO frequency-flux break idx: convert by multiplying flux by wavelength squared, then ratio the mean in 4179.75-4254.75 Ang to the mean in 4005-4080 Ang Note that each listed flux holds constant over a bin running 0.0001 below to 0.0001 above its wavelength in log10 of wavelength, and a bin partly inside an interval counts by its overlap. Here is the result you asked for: 1.12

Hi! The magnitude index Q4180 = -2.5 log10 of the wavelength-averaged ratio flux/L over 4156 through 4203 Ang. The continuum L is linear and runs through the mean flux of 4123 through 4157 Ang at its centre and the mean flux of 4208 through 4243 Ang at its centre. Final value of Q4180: 0.04 mag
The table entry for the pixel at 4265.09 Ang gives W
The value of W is 6.285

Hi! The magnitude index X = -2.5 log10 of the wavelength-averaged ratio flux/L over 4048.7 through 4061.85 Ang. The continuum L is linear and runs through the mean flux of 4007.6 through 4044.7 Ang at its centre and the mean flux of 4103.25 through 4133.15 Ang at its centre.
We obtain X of 0.11 mag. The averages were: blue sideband 5.72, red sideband 5.42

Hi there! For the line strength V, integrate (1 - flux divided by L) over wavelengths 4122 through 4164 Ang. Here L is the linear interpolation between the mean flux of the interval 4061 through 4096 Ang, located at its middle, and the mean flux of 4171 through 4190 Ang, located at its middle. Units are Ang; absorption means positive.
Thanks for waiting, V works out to -3.02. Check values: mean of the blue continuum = 5.27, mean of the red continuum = 5.27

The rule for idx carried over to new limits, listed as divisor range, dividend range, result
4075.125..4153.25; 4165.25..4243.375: 1.04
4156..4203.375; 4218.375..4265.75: 1.08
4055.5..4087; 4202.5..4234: 1.16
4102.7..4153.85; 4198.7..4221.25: 1.10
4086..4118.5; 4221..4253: 1.11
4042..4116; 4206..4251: 1.15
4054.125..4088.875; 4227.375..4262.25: 1.18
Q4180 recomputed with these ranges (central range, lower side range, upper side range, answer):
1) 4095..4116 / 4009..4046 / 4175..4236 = 0.10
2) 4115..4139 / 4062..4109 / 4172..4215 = -0.07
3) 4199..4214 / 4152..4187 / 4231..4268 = -0.06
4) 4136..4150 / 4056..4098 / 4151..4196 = -0.02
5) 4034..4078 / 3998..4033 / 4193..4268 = 0.13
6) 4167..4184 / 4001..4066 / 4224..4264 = 0.07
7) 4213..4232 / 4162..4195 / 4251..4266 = 0.07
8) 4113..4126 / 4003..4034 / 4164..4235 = 0.01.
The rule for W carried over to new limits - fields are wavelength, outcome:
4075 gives 5.987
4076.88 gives 4.659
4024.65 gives 5.961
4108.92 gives 4.803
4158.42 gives 4.649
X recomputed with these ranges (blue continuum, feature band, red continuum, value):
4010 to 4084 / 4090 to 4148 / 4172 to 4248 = 0.01 mag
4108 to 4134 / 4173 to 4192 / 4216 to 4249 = 0.03 mag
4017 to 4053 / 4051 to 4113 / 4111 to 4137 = 0.09 mag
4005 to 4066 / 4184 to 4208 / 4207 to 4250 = 0.00 mag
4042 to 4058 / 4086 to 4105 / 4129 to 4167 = 0.01 mag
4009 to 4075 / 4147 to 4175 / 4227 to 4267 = -0.01 mag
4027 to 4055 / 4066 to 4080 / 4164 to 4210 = 0.09 mag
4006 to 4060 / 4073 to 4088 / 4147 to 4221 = 0.00 mag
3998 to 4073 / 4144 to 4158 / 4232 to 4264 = 0.00 mag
